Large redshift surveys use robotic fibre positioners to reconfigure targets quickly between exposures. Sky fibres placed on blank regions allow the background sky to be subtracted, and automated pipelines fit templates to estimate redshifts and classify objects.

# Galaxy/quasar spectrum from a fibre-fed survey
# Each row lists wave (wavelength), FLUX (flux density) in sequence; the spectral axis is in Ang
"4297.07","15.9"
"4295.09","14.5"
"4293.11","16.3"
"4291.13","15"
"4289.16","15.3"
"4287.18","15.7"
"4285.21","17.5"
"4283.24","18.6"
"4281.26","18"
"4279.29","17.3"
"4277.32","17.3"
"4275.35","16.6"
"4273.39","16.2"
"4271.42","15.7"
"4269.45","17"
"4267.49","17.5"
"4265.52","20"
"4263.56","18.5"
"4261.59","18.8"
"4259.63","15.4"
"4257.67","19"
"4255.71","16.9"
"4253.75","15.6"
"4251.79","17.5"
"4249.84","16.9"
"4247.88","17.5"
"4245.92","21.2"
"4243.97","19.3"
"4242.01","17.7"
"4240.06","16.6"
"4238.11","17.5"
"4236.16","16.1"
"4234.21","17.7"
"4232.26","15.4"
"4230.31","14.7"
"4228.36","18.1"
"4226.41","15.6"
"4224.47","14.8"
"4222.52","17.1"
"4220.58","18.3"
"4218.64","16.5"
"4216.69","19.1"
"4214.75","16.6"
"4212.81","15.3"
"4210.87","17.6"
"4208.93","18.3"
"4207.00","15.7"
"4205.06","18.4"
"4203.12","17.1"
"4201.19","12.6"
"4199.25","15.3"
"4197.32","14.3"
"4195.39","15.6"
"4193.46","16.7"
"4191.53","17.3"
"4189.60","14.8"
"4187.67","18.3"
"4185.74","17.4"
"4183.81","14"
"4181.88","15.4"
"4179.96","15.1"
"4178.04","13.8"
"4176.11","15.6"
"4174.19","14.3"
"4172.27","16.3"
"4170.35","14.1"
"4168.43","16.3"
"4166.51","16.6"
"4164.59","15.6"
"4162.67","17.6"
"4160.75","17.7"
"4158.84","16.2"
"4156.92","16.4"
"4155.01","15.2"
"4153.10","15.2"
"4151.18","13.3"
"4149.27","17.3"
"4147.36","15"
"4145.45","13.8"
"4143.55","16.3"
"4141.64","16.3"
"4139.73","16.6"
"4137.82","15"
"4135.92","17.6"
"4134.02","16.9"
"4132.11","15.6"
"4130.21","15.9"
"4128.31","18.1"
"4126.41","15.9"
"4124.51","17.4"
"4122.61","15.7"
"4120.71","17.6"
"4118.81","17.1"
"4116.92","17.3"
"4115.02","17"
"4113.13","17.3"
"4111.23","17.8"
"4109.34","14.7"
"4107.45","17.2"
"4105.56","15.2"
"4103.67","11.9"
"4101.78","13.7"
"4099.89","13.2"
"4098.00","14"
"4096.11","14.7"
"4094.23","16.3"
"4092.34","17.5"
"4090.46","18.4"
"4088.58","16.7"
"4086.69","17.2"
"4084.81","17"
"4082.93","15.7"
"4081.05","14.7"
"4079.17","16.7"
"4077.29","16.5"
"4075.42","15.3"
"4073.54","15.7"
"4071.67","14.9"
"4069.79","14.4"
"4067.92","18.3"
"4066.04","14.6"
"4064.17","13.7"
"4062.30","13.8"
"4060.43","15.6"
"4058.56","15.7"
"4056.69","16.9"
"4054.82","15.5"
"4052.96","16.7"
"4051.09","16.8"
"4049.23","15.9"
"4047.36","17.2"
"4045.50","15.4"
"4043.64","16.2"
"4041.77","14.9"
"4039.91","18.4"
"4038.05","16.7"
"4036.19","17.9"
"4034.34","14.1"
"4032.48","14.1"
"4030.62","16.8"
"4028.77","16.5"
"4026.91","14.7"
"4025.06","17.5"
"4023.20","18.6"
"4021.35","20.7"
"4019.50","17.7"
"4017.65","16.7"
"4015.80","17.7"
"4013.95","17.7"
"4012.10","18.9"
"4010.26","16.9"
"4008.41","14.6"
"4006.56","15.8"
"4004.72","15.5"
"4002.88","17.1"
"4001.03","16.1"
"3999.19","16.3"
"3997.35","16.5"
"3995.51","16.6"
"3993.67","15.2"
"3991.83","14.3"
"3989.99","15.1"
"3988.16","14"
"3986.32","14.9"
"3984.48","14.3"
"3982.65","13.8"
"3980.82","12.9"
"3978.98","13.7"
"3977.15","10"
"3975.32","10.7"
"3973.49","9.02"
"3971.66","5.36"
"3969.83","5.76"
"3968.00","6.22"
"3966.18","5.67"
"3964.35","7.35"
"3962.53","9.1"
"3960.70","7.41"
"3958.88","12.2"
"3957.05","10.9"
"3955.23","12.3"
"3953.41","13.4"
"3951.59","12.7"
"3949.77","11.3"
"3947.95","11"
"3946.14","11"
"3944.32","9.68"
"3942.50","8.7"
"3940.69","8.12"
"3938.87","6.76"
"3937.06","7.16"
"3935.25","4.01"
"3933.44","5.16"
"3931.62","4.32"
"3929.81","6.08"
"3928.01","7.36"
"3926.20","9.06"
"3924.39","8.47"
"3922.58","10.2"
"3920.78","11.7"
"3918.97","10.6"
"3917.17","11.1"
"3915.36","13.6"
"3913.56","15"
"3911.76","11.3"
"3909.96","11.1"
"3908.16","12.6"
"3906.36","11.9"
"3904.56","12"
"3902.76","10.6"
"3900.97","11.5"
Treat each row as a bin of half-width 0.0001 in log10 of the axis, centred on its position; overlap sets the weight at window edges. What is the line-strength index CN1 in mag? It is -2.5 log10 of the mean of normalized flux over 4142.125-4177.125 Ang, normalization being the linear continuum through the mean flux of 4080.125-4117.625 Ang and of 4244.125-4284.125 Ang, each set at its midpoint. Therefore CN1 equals 0.05 mag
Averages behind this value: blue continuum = 15.9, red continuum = 17.6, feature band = 15.7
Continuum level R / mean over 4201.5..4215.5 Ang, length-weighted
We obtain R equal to 16.8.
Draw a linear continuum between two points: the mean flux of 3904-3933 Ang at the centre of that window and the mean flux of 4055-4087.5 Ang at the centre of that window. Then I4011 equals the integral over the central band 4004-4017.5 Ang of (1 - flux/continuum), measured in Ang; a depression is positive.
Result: -3.2 Ang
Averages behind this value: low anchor 10.3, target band 16.7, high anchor 15.7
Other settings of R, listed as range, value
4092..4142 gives 16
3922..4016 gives 11.4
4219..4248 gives 17.2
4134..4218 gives 16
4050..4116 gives 15.8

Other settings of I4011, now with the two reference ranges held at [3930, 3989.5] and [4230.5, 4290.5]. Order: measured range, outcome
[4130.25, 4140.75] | -1.6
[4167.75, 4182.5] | 0.0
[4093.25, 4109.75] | -1.6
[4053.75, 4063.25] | -2.6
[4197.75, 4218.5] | -0.7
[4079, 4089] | -2.7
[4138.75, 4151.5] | -1.1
